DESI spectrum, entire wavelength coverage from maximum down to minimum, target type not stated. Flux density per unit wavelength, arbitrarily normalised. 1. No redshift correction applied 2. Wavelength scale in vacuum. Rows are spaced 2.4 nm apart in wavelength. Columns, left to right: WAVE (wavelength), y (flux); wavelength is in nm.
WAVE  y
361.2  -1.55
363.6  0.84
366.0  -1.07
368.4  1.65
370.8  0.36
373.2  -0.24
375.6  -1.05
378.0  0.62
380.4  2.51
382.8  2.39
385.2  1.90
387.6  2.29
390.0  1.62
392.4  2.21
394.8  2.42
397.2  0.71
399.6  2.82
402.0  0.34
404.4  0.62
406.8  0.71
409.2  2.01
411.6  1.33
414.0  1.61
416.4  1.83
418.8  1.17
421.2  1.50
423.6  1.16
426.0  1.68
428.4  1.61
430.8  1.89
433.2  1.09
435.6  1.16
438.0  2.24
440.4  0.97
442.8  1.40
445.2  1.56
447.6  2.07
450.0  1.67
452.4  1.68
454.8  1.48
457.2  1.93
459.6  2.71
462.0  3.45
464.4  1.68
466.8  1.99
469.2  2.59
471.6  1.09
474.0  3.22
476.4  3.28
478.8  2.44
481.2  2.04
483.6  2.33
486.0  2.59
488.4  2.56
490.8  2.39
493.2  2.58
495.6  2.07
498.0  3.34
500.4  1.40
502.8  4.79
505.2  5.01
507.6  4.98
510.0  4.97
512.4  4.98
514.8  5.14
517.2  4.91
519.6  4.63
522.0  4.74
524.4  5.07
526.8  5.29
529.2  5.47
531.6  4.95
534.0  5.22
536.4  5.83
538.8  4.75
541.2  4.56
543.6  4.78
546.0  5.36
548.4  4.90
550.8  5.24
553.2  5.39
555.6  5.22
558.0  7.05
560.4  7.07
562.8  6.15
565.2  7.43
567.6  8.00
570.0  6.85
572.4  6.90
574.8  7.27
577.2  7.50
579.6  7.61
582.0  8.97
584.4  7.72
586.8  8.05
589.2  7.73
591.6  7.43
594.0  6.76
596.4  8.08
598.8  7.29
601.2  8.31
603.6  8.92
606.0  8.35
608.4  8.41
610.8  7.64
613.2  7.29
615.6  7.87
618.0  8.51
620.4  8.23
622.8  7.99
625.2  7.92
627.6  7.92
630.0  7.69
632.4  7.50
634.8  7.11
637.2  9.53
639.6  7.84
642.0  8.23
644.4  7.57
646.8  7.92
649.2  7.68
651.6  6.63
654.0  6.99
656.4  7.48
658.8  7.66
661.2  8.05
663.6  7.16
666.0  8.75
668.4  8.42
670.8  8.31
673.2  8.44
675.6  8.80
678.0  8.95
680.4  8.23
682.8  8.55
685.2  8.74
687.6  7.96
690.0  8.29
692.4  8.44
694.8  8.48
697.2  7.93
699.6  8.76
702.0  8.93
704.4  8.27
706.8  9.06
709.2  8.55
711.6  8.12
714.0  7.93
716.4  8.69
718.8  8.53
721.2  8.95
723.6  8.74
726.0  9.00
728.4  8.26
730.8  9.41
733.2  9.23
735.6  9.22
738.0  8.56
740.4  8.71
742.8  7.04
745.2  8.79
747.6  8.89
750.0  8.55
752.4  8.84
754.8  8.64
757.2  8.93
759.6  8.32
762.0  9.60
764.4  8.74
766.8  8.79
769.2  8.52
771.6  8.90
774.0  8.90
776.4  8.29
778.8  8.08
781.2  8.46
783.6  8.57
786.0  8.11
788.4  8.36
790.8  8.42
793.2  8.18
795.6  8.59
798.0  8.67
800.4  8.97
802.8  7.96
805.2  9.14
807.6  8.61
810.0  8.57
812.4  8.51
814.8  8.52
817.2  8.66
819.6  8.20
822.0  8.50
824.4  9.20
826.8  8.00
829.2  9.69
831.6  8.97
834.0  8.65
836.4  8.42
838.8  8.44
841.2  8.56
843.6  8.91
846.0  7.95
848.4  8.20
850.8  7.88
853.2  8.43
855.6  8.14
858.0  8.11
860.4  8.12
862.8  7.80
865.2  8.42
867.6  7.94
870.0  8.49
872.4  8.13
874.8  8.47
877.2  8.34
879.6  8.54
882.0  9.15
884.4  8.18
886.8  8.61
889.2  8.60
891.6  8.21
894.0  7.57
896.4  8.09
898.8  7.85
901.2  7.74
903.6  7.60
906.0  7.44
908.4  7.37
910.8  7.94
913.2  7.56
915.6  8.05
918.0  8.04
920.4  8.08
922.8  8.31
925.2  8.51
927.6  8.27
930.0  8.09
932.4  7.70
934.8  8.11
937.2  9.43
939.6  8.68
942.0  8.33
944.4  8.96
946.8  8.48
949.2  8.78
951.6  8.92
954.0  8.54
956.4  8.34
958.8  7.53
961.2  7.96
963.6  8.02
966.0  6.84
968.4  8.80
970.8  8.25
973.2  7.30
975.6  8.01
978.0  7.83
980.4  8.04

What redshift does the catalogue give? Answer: 0.26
